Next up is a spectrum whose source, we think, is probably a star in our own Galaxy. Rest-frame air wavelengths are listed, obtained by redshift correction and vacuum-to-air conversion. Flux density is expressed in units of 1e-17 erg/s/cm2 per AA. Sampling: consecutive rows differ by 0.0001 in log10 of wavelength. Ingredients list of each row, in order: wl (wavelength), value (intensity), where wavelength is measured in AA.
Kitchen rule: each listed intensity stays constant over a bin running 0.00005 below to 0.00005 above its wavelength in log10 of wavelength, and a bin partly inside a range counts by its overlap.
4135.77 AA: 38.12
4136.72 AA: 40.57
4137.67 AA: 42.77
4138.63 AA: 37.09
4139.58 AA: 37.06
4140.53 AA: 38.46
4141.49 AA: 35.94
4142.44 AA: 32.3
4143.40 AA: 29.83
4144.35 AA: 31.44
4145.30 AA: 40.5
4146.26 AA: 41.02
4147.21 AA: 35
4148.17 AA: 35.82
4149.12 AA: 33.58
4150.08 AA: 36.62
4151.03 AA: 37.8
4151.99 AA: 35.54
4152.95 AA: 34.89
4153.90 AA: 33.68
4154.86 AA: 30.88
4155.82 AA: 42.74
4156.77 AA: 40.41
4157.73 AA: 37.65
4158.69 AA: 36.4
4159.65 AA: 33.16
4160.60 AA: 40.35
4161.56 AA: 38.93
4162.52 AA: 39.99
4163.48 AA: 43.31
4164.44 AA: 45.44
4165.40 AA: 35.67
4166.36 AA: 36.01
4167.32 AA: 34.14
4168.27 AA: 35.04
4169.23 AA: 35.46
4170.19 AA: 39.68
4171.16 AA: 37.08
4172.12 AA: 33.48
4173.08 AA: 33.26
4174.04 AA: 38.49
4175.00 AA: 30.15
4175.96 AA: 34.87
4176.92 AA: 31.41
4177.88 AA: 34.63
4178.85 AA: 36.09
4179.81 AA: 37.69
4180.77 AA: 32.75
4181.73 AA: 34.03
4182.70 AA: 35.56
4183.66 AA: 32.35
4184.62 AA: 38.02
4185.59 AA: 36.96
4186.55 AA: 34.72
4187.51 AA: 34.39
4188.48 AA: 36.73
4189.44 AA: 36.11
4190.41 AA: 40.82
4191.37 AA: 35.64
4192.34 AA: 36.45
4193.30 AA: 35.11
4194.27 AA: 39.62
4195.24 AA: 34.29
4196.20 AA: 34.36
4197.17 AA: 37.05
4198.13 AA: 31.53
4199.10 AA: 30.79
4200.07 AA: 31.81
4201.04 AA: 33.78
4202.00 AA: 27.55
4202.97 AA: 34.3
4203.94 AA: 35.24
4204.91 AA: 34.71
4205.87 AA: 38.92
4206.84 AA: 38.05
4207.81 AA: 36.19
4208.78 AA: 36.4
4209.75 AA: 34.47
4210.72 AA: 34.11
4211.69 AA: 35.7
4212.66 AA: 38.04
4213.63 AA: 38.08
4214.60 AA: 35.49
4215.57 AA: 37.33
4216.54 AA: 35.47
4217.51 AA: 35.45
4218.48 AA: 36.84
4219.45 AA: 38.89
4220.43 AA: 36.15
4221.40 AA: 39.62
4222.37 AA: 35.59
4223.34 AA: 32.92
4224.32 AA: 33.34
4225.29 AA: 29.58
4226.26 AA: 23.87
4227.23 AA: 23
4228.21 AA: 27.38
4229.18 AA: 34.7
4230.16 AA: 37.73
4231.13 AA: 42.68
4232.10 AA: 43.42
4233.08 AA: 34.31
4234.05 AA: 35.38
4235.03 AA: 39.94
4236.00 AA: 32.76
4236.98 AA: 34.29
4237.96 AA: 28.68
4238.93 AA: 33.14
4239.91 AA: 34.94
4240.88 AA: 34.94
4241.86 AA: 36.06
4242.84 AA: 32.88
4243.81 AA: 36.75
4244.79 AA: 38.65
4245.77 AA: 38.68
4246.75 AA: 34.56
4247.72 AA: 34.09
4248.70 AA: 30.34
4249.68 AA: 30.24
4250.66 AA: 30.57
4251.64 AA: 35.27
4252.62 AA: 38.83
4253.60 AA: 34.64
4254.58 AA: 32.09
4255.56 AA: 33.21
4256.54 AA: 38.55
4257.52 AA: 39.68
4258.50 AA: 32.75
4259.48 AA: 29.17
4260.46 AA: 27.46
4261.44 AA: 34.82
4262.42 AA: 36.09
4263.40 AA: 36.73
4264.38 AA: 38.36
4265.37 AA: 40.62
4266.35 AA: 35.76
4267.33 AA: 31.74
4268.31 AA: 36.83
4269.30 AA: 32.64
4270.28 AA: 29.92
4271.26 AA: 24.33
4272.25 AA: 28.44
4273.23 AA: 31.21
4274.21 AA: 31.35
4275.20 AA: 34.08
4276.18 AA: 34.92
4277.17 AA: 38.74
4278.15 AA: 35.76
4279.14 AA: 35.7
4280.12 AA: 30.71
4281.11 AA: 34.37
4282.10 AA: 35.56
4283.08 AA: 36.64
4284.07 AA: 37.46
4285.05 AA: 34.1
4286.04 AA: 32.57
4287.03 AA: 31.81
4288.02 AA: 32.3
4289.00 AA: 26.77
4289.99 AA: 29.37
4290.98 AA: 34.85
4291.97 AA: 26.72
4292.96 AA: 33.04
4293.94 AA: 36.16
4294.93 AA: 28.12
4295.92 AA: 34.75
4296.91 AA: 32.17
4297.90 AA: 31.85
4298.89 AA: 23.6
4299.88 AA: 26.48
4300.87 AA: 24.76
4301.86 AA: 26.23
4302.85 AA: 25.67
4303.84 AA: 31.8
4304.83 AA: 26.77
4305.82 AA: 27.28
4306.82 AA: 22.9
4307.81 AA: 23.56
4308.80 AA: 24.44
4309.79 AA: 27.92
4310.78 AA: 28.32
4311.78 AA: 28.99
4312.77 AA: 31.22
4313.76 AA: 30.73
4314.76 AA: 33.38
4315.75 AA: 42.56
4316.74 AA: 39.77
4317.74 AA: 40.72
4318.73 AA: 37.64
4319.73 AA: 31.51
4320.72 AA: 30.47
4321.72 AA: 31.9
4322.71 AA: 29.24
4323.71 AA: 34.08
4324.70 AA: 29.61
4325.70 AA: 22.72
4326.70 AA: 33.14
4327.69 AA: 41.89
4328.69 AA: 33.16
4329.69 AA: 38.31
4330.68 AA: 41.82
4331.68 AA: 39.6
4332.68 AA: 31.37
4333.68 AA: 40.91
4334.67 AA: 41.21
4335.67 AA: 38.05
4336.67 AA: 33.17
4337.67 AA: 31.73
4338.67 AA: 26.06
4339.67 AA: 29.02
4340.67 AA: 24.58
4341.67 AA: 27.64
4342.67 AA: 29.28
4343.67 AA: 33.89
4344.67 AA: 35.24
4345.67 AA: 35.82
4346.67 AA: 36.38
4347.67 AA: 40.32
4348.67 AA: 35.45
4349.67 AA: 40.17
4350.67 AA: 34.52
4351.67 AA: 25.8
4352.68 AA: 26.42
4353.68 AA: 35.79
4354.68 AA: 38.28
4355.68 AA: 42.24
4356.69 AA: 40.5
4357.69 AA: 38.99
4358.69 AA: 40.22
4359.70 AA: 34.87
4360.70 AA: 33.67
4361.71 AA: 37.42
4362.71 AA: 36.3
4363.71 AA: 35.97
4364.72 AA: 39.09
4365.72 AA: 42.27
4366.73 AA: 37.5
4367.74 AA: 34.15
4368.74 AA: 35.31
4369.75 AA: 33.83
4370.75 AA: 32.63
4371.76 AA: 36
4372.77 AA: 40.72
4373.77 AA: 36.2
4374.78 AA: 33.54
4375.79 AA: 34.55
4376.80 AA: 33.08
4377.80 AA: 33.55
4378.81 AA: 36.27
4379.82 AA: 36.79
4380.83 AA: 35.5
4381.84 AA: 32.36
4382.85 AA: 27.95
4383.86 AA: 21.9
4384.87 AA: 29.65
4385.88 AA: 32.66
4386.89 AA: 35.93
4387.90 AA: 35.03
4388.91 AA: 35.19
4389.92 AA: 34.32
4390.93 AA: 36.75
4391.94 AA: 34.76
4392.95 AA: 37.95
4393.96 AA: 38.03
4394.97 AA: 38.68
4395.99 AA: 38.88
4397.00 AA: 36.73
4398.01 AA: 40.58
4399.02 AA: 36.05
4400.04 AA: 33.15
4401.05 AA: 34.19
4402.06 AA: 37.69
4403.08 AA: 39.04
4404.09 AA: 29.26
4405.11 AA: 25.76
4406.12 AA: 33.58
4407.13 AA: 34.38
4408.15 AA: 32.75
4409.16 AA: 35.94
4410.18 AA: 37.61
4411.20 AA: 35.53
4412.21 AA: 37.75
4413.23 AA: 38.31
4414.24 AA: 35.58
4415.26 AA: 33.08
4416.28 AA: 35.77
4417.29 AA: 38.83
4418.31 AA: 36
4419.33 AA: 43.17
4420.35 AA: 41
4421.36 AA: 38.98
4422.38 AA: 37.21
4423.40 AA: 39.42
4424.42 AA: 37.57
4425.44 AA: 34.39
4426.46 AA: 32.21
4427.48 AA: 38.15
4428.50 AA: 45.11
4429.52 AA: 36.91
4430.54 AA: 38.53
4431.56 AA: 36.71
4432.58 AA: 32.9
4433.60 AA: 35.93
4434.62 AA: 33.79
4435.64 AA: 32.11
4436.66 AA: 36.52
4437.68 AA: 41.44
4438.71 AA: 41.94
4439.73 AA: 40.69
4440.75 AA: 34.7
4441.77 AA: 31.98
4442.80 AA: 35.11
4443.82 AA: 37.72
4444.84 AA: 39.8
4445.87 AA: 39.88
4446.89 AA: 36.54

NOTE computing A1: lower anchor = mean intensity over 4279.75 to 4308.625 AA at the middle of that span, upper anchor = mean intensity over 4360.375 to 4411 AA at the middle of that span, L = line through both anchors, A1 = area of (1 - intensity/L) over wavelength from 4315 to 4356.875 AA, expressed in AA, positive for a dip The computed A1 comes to -2.75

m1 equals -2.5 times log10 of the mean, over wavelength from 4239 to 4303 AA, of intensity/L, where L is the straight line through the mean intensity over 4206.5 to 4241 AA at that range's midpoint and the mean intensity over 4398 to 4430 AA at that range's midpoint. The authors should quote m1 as 0.07 mag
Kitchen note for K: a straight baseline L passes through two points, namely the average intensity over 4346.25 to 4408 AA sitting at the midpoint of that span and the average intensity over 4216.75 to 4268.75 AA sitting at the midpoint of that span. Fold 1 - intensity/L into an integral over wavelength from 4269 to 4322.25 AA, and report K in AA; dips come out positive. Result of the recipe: 5.4 AA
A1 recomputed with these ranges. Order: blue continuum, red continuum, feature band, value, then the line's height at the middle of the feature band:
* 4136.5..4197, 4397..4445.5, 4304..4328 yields 3.4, 36.4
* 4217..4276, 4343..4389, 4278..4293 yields 0.7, 34.5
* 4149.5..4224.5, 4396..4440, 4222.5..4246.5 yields 1.2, 36.1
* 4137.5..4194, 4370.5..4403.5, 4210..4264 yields 1.8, 35.9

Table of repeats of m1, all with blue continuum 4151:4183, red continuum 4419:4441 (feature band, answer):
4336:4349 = 0.16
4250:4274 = 0.10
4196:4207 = 0.08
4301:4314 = 0.33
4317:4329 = 0.12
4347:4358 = 0.03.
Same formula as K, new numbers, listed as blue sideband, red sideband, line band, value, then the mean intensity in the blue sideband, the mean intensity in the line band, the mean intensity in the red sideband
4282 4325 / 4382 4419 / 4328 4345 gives -0.8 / 31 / 33.9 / 34.9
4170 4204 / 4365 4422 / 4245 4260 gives 0.3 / 34.9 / 34.2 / 35.4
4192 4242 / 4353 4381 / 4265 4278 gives 0.9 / 34.8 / 33.1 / 36.6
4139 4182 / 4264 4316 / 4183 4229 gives -0.3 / 36.2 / 34.8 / 31.4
